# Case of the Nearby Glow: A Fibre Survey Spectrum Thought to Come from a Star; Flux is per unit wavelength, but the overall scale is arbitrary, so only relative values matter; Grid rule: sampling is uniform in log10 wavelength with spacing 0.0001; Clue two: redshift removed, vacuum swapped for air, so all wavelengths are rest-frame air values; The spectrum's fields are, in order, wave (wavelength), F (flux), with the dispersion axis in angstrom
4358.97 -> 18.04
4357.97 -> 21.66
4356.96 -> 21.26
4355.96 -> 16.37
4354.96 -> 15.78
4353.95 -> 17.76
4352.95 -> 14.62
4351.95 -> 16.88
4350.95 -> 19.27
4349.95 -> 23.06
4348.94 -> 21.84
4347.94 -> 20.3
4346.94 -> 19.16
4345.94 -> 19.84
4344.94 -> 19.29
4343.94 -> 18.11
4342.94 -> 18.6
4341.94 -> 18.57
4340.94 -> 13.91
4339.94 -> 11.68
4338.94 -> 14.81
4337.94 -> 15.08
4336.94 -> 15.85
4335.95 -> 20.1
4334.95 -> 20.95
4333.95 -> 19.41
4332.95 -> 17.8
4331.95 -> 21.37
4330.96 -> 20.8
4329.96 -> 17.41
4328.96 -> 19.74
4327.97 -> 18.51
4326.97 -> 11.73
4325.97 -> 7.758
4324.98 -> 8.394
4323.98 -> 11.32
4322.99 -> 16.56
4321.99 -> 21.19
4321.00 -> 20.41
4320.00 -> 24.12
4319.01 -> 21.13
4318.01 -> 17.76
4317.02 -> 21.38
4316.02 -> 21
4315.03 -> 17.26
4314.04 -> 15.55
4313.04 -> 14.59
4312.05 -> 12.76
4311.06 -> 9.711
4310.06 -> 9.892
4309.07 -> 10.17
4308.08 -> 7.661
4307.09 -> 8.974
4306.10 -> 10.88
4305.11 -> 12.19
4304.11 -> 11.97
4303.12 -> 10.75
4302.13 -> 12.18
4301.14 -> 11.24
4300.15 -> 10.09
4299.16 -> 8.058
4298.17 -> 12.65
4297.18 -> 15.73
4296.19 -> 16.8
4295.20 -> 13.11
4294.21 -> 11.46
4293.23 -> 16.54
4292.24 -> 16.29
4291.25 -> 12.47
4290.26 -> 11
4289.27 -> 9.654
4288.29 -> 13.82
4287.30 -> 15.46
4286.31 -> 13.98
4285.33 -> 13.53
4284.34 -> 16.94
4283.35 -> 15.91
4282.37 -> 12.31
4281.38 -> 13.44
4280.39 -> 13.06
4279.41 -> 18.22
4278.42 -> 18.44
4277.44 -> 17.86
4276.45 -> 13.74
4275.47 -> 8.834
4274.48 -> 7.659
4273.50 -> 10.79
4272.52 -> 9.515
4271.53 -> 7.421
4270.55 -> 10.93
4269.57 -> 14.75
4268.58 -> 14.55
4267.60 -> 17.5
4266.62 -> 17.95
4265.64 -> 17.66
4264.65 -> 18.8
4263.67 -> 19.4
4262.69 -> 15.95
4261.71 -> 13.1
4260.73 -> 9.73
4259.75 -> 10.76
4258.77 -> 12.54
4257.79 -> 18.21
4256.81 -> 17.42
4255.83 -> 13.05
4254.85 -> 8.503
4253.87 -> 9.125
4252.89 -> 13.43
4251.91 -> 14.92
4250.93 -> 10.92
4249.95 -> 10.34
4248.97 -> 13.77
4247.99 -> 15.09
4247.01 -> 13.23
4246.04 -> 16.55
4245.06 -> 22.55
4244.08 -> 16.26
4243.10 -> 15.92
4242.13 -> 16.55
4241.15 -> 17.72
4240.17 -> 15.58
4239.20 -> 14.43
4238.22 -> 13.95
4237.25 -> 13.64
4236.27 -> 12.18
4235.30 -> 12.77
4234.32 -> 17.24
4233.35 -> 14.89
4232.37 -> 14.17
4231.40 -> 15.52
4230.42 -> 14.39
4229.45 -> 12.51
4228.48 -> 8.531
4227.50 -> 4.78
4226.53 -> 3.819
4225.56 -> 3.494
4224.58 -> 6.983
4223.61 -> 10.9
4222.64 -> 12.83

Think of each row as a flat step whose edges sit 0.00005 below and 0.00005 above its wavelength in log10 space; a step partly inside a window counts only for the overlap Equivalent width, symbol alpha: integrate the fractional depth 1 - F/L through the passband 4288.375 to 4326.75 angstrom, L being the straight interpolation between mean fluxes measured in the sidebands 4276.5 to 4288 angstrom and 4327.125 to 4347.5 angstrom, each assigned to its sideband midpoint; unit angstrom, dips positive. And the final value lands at 6.61 angstrom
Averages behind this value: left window 15.3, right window 18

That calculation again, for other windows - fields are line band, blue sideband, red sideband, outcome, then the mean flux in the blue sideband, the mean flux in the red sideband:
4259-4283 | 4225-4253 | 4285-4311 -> -2.14 angstrom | 13.4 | 12.1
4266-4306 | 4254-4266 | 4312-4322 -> 7.79 angstrom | 14.4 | 19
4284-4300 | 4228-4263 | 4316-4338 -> 2.66 angstrom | 14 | 17.8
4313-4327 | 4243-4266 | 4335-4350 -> 0.09 angstrom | 14.4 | 17.9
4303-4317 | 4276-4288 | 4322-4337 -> 2.93 angstrom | 15.2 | 16.7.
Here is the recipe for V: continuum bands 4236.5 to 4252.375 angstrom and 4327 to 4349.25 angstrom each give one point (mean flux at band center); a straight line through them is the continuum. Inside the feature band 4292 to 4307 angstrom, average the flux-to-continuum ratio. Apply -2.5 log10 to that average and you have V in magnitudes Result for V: 0.32 mag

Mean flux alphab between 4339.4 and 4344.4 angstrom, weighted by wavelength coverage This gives 16.1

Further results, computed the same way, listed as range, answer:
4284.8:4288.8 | 14.2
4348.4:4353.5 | 19.1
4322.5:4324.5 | 13.9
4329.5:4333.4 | 19.4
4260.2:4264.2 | 14.6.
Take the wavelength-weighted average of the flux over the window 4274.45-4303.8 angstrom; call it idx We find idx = 13.5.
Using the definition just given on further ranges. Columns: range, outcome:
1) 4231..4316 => 13.7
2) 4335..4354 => 17.9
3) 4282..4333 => 14.4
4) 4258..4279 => 13.8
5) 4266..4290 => 13.6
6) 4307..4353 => 16.8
